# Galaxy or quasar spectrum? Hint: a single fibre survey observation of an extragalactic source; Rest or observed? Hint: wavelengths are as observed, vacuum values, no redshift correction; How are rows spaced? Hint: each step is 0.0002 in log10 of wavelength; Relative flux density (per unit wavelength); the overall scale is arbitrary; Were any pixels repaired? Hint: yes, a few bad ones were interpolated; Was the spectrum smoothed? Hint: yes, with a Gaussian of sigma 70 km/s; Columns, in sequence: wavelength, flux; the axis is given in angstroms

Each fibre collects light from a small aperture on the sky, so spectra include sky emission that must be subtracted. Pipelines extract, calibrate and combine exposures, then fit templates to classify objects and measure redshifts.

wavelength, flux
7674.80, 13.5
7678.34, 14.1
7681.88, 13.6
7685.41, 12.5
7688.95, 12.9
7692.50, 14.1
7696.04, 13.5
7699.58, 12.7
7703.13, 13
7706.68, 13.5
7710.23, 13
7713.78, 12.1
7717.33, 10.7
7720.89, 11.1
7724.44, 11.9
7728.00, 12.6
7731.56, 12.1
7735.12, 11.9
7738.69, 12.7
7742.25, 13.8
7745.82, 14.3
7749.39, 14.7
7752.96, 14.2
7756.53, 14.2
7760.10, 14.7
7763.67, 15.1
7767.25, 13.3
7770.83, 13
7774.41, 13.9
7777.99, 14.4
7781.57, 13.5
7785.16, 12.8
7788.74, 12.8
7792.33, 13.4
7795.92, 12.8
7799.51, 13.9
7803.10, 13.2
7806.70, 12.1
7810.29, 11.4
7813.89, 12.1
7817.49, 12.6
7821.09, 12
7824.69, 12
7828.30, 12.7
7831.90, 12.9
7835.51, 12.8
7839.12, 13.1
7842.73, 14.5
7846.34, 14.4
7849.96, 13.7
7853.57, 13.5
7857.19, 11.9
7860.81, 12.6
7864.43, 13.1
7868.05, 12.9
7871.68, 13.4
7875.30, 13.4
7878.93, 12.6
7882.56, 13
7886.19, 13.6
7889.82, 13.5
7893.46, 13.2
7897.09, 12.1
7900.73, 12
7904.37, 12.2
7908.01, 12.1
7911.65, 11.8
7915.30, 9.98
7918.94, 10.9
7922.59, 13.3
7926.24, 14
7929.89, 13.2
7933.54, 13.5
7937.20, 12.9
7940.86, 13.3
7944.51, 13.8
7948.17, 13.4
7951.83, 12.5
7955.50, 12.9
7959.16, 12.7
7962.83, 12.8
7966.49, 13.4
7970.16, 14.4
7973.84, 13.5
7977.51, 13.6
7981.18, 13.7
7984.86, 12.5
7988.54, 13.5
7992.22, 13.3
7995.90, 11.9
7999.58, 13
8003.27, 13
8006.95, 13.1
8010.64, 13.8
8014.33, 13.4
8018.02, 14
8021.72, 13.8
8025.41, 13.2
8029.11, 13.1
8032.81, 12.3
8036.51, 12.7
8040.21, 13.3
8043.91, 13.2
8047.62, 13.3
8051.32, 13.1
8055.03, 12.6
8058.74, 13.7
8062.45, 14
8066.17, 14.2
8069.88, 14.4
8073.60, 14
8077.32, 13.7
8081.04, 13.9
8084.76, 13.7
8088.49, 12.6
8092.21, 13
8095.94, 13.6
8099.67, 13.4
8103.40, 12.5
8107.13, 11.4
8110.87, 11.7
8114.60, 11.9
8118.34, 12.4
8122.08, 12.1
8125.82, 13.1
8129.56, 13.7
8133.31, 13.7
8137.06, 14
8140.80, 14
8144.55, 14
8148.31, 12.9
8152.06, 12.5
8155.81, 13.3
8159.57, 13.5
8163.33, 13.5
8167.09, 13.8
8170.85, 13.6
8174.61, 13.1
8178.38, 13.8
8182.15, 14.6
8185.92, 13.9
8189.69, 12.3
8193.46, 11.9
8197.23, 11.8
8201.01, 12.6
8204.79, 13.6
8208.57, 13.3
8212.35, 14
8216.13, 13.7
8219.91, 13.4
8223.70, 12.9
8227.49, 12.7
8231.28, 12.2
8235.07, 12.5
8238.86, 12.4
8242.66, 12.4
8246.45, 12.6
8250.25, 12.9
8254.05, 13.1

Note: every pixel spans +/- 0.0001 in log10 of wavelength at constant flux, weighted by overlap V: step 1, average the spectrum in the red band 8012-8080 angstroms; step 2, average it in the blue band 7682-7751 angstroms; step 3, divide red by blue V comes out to 1.05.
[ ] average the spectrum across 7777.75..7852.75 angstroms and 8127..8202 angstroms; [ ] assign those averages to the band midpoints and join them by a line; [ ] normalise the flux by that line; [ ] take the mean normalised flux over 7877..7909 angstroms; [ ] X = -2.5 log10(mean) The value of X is 0.029 mag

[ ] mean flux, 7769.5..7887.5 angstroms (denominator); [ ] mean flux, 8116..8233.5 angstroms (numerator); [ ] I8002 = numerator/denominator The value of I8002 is 1.01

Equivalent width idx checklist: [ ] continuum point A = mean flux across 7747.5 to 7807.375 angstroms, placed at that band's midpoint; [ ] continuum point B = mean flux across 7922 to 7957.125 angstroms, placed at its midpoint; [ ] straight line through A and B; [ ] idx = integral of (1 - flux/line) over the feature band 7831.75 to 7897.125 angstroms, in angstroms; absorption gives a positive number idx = 1.3 angstroms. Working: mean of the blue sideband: 13.7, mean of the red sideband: 13.3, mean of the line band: 13.2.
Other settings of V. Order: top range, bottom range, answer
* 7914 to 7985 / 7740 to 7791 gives 0.94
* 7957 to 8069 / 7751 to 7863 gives 1.01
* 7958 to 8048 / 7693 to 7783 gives 1.00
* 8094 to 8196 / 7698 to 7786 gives 1.00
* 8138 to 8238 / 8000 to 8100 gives 0.99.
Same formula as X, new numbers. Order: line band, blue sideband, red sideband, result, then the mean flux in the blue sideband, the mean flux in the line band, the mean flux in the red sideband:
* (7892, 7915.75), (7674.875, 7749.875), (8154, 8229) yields 0.089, 12.9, 12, 13.3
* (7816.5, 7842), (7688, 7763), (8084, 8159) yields 0.032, 13.1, 12.7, 13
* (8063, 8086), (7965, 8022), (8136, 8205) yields -0.053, 13.4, 14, 13.3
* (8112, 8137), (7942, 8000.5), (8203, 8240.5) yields 0.021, 13.2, 12.9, 13.1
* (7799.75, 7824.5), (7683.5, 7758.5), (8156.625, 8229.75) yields 0.058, 12.9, 12.3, 13.3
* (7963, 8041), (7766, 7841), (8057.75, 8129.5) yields -0.016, 12.9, 13.3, 13.1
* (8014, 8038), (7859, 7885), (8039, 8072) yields 0.020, 13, 13.2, 13.5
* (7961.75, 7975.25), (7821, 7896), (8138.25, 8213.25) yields -0.032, 13.1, 13.6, 13.3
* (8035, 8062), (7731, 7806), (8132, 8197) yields 0.021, 13.6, 13.2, 13.4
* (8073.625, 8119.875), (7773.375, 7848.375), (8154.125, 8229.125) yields 0.028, 13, 12.9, 13.3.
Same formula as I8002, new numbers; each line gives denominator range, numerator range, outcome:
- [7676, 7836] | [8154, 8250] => 1.00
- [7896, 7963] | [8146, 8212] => 1.05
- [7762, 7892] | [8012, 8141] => 1.01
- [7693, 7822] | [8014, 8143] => 1.01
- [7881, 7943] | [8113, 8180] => 1.05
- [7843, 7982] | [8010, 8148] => 1.02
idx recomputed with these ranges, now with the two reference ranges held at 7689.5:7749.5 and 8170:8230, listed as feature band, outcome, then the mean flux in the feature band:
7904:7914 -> 0.8 angstroms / 11.9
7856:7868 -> 0.2 angstroms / 12.6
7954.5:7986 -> -0.8 angstroms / 13.3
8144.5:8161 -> 0.0 angstroms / 13.1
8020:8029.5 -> -0.3 angstroms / 13.4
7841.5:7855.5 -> -1.2 angstroms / 14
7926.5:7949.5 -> -0.8 angstroms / 13.4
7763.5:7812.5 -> -1.4 angstroms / 13.2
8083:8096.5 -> -0.1 angstroms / 13.2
